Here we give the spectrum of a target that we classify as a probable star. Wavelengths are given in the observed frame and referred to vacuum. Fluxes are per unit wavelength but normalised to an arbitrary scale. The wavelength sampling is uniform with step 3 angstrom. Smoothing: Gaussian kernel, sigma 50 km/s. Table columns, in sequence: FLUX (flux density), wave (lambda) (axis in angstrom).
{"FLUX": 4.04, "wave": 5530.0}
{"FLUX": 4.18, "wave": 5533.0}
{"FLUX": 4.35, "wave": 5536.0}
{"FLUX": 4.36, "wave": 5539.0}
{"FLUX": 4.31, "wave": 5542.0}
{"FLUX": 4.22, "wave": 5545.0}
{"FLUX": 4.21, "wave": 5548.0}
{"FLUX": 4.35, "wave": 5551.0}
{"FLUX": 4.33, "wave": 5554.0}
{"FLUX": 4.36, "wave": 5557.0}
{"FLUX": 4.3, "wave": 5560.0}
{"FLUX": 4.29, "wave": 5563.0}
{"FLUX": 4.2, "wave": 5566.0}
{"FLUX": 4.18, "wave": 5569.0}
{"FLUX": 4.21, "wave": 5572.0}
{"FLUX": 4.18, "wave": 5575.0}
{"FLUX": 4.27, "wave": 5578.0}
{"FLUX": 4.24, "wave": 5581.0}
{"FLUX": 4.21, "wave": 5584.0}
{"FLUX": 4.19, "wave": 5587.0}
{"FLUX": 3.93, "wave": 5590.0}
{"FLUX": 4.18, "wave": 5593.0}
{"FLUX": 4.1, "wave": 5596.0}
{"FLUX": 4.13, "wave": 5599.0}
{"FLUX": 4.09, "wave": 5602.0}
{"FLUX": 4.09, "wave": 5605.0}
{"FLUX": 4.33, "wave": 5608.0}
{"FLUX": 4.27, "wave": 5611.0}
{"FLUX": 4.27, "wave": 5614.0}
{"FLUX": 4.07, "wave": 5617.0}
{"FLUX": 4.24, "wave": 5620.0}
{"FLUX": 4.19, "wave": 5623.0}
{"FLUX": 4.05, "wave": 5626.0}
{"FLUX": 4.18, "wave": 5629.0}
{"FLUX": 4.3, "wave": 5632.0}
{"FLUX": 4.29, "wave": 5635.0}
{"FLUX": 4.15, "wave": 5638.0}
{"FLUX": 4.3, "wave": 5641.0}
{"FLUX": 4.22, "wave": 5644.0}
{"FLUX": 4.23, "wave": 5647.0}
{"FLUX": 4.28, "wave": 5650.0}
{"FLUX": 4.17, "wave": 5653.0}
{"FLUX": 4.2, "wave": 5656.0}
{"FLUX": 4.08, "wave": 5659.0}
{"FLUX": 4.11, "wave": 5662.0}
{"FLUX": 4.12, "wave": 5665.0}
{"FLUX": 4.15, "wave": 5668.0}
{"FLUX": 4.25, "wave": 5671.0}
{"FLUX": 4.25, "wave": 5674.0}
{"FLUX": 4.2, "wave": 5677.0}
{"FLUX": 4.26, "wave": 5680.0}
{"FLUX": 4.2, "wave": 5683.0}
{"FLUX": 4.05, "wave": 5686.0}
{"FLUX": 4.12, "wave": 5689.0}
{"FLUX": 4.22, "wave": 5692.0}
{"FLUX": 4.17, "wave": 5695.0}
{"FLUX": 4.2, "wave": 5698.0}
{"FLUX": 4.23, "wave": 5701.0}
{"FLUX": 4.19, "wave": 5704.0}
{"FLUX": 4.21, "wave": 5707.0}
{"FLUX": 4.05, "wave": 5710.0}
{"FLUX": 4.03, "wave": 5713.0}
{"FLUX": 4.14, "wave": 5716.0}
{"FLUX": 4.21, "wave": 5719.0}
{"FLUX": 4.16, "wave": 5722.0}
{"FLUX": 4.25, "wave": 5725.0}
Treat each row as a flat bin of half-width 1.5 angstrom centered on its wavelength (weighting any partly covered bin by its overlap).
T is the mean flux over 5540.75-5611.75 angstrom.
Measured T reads 4.21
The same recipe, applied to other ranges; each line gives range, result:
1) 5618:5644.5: 4.21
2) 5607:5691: 4.2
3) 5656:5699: 4.17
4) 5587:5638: 4.17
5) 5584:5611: 4.14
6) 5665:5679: 4.2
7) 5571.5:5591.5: 4.17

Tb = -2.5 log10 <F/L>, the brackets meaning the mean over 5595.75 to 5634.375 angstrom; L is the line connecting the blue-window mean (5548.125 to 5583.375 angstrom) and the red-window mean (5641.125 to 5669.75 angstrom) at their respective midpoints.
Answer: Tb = 0.01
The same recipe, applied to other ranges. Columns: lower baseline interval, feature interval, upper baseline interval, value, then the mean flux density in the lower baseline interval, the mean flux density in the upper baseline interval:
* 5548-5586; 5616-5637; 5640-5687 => 0.01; 4.26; 4.19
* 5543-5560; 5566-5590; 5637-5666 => 0.02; 4.29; 4.19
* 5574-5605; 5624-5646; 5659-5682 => -0.01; 4.15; 4.18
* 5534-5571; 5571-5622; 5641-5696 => 0.02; 4.29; 4.19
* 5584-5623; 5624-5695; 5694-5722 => -0.01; 4.16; 4.16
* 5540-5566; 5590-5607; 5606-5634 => 0.03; 4.29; 4.21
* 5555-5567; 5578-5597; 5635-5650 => 0.03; 4.29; 4.24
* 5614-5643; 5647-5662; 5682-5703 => 0.00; 4.2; 4.17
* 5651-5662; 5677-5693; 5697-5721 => 0.00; 4.15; 4.16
